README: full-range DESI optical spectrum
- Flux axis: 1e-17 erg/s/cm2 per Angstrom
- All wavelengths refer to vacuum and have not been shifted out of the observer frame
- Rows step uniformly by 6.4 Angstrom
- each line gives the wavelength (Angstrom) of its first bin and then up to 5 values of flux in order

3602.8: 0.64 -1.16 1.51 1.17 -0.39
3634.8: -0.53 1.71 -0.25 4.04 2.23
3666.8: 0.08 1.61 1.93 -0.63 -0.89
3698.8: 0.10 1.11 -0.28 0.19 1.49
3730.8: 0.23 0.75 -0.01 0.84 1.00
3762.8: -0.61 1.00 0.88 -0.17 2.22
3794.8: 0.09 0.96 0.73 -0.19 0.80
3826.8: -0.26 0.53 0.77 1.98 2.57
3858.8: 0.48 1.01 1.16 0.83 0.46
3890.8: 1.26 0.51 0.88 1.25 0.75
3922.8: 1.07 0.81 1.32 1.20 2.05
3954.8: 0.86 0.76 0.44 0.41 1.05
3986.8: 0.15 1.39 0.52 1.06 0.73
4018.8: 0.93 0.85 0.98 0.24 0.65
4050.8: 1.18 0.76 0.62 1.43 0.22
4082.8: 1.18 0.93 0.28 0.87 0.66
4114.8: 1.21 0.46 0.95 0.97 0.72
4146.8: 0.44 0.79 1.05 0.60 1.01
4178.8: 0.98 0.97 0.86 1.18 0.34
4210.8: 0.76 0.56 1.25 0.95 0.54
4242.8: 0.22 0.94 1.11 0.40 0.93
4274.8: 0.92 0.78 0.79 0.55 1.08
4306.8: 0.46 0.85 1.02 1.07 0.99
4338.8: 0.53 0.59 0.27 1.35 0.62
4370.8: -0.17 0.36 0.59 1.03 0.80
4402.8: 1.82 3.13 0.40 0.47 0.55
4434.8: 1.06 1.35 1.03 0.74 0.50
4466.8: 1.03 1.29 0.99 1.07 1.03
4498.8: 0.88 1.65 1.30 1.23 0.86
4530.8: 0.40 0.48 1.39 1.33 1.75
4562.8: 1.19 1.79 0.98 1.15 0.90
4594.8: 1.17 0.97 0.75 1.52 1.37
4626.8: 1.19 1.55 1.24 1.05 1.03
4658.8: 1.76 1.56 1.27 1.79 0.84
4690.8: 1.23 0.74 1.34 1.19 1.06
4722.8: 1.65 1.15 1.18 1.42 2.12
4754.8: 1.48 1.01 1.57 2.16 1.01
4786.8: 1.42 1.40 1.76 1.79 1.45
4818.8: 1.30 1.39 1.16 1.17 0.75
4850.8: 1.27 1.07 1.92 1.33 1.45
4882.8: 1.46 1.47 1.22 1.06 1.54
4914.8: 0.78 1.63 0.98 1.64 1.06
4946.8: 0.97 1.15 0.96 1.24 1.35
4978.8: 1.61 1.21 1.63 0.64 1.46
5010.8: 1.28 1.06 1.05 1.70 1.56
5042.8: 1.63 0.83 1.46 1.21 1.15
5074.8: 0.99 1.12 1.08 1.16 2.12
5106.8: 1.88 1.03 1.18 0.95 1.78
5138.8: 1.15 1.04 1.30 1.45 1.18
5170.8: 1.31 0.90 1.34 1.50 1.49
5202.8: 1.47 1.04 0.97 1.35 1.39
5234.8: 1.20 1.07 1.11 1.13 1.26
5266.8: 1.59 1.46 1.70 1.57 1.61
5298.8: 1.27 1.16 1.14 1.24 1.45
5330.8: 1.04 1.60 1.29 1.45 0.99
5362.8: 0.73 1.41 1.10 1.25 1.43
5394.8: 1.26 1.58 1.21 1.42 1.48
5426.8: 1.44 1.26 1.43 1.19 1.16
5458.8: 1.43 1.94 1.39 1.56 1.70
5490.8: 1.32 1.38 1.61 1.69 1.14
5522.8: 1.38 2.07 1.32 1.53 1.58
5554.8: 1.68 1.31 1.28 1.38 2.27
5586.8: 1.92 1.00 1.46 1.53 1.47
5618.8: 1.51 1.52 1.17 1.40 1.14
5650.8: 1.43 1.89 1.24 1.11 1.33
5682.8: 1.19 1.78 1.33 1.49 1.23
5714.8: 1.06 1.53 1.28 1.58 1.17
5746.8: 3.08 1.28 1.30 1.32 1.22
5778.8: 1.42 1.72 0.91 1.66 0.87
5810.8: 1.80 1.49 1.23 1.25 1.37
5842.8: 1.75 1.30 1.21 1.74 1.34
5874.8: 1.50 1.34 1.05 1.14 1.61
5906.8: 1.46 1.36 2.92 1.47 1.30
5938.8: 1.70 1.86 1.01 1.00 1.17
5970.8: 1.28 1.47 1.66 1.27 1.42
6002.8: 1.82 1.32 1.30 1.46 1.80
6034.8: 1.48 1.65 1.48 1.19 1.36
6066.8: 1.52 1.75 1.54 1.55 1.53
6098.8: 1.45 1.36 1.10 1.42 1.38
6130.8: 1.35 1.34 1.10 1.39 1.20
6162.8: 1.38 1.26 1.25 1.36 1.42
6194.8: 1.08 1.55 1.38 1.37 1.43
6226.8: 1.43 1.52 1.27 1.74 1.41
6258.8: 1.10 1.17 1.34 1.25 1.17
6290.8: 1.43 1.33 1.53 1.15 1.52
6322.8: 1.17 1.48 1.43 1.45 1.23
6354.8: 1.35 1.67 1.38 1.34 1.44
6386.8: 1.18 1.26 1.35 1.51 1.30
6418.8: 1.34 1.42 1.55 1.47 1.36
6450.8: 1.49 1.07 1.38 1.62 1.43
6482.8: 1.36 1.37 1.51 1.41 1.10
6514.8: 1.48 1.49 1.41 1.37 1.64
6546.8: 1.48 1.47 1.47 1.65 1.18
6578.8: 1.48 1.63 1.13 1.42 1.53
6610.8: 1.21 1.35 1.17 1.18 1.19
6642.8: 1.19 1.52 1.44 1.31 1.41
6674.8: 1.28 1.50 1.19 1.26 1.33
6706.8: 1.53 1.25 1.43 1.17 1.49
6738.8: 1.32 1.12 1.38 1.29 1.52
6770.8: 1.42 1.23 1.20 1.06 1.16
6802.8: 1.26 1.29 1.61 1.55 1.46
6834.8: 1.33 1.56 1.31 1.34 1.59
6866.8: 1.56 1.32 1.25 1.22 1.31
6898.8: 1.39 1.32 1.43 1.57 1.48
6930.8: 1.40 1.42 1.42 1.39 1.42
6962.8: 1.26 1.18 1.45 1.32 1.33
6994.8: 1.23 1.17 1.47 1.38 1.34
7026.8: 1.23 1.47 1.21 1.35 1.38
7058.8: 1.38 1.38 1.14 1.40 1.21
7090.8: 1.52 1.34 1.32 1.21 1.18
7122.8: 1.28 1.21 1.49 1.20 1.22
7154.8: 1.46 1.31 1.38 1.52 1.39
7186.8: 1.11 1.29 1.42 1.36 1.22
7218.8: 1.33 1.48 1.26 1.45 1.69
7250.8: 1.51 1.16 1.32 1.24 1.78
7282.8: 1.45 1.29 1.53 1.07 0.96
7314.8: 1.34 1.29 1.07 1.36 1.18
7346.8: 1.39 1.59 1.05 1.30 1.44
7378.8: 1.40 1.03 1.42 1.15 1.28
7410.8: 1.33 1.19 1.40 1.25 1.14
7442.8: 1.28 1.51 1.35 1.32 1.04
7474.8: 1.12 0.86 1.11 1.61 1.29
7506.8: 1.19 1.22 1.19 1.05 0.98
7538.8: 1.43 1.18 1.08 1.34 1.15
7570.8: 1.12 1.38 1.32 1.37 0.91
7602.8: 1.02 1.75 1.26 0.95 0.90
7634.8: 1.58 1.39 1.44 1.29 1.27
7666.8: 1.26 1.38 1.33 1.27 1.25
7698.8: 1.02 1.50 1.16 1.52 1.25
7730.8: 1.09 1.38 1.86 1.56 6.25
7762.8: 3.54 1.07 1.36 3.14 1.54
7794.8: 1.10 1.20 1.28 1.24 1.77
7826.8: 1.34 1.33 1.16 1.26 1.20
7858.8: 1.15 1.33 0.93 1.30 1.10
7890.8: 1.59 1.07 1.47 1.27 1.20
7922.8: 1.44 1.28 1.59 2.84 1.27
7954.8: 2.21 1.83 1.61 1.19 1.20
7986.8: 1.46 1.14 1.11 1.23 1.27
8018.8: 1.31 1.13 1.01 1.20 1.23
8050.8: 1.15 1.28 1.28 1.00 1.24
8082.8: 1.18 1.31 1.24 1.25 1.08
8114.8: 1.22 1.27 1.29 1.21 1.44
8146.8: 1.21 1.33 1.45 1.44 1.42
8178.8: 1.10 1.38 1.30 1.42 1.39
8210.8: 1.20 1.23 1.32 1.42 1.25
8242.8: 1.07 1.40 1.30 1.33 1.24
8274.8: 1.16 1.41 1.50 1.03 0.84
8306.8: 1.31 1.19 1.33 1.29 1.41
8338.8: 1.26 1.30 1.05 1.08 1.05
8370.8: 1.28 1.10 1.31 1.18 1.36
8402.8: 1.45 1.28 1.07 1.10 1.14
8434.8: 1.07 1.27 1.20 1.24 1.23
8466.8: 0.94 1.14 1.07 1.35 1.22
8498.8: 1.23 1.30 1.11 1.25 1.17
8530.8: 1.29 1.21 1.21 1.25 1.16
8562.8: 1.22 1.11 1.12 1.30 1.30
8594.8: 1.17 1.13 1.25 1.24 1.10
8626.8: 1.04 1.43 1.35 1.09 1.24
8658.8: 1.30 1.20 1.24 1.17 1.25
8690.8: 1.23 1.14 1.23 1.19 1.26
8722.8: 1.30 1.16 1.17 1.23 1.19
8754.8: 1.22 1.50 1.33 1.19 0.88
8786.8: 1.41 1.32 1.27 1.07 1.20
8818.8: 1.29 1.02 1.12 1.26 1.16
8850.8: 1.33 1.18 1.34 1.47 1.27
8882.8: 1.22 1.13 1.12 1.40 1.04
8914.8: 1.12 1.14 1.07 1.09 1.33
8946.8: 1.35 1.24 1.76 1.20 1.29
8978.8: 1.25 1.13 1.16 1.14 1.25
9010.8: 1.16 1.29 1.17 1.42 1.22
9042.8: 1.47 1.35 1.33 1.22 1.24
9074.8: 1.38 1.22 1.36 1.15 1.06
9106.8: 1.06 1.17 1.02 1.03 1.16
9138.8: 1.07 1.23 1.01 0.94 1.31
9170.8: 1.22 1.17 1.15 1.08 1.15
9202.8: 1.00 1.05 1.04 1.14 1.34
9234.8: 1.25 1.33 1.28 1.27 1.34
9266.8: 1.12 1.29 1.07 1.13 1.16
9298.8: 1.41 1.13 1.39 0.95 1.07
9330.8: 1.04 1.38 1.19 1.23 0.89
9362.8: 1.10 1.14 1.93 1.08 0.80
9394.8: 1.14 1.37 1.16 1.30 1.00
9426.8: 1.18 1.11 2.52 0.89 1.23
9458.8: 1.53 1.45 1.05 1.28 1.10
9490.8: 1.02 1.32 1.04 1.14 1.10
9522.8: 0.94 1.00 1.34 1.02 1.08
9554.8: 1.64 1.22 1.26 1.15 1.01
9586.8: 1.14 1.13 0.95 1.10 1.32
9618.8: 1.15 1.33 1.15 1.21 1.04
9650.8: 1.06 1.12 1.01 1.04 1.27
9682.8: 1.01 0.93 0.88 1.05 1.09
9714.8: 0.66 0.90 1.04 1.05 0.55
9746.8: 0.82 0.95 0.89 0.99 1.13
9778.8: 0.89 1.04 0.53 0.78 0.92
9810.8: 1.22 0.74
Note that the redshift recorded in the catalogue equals 0.182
